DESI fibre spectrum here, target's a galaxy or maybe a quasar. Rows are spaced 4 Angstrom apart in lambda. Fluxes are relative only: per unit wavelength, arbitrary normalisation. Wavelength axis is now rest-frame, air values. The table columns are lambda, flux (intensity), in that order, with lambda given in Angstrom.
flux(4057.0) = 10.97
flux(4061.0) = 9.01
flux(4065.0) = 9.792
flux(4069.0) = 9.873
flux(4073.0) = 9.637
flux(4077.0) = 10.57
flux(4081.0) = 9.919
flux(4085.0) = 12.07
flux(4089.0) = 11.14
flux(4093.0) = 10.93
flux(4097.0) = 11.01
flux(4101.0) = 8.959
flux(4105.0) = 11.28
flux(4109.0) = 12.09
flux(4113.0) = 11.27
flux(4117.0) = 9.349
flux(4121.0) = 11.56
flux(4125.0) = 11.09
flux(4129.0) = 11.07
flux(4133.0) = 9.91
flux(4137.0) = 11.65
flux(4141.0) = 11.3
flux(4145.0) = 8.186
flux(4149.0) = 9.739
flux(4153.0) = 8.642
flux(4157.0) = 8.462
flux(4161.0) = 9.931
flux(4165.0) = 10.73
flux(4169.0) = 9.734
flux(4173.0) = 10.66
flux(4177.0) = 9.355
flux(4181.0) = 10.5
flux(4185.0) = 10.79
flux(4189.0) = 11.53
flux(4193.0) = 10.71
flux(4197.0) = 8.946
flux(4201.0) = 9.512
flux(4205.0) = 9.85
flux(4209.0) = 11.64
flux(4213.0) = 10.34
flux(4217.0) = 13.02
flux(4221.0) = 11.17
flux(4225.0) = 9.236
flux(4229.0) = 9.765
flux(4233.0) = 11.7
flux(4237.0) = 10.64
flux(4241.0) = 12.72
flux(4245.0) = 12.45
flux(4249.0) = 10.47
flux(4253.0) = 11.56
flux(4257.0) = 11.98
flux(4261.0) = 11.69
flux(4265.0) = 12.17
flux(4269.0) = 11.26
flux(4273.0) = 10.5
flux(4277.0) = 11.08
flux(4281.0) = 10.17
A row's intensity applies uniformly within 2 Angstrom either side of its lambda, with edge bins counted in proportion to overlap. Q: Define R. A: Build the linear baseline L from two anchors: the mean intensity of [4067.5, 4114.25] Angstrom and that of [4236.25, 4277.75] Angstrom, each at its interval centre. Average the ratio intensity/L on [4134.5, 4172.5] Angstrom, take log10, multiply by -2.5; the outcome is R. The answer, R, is 0.12 mag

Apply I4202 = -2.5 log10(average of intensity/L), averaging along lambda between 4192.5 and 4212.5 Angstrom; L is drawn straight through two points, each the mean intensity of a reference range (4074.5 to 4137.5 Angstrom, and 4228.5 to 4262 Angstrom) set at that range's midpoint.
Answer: 0.122 mag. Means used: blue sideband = 10.8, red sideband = 11.5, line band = 10.1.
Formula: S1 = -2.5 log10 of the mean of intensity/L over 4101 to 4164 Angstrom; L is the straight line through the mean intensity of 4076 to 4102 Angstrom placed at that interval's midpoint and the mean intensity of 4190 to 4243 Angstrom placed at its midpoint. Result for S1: 0.04 mag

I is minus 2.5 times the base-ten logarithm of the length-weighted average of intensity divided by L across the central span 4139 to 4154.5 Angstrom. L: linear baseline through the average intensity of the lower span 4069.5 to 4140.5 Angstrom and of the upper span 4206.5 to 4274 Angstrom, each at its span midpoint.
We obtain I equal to 0.15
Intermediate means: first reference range 10.8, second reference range 11.3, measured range 9.49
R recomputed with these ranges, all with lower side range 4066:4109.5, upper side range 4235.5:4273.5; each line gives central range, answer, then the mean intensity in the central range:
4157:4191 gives 0.08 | 10.3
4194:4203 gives 0.20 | 9.39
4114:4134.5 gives 0.02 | 10.6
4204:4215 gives 0.06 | 10.7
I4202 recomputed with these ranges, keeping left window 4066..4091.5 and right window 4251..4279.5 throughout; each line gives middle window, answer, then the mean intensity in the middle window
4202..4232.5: 0.05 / 10.7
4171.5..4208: 0.08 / 10.2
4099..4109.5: 0.01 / 10.6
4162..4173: 0.07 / 10.3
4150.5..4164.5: 0.18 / 9.22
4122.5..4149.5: 0.03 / 10.5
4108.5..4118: -0.02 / 10.9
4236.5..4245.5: -0.07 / 12.1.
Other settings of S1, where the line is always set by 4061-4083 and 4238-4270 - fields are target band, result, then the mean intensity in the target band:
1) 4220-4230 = 0.151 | 9.97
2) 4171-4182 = 0.084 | 10.1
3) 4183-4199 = 0.062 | 10.5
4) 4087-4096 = -0.098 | 11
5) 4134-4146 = 0.006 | 10.5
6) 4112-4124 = -0.037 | 10.7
